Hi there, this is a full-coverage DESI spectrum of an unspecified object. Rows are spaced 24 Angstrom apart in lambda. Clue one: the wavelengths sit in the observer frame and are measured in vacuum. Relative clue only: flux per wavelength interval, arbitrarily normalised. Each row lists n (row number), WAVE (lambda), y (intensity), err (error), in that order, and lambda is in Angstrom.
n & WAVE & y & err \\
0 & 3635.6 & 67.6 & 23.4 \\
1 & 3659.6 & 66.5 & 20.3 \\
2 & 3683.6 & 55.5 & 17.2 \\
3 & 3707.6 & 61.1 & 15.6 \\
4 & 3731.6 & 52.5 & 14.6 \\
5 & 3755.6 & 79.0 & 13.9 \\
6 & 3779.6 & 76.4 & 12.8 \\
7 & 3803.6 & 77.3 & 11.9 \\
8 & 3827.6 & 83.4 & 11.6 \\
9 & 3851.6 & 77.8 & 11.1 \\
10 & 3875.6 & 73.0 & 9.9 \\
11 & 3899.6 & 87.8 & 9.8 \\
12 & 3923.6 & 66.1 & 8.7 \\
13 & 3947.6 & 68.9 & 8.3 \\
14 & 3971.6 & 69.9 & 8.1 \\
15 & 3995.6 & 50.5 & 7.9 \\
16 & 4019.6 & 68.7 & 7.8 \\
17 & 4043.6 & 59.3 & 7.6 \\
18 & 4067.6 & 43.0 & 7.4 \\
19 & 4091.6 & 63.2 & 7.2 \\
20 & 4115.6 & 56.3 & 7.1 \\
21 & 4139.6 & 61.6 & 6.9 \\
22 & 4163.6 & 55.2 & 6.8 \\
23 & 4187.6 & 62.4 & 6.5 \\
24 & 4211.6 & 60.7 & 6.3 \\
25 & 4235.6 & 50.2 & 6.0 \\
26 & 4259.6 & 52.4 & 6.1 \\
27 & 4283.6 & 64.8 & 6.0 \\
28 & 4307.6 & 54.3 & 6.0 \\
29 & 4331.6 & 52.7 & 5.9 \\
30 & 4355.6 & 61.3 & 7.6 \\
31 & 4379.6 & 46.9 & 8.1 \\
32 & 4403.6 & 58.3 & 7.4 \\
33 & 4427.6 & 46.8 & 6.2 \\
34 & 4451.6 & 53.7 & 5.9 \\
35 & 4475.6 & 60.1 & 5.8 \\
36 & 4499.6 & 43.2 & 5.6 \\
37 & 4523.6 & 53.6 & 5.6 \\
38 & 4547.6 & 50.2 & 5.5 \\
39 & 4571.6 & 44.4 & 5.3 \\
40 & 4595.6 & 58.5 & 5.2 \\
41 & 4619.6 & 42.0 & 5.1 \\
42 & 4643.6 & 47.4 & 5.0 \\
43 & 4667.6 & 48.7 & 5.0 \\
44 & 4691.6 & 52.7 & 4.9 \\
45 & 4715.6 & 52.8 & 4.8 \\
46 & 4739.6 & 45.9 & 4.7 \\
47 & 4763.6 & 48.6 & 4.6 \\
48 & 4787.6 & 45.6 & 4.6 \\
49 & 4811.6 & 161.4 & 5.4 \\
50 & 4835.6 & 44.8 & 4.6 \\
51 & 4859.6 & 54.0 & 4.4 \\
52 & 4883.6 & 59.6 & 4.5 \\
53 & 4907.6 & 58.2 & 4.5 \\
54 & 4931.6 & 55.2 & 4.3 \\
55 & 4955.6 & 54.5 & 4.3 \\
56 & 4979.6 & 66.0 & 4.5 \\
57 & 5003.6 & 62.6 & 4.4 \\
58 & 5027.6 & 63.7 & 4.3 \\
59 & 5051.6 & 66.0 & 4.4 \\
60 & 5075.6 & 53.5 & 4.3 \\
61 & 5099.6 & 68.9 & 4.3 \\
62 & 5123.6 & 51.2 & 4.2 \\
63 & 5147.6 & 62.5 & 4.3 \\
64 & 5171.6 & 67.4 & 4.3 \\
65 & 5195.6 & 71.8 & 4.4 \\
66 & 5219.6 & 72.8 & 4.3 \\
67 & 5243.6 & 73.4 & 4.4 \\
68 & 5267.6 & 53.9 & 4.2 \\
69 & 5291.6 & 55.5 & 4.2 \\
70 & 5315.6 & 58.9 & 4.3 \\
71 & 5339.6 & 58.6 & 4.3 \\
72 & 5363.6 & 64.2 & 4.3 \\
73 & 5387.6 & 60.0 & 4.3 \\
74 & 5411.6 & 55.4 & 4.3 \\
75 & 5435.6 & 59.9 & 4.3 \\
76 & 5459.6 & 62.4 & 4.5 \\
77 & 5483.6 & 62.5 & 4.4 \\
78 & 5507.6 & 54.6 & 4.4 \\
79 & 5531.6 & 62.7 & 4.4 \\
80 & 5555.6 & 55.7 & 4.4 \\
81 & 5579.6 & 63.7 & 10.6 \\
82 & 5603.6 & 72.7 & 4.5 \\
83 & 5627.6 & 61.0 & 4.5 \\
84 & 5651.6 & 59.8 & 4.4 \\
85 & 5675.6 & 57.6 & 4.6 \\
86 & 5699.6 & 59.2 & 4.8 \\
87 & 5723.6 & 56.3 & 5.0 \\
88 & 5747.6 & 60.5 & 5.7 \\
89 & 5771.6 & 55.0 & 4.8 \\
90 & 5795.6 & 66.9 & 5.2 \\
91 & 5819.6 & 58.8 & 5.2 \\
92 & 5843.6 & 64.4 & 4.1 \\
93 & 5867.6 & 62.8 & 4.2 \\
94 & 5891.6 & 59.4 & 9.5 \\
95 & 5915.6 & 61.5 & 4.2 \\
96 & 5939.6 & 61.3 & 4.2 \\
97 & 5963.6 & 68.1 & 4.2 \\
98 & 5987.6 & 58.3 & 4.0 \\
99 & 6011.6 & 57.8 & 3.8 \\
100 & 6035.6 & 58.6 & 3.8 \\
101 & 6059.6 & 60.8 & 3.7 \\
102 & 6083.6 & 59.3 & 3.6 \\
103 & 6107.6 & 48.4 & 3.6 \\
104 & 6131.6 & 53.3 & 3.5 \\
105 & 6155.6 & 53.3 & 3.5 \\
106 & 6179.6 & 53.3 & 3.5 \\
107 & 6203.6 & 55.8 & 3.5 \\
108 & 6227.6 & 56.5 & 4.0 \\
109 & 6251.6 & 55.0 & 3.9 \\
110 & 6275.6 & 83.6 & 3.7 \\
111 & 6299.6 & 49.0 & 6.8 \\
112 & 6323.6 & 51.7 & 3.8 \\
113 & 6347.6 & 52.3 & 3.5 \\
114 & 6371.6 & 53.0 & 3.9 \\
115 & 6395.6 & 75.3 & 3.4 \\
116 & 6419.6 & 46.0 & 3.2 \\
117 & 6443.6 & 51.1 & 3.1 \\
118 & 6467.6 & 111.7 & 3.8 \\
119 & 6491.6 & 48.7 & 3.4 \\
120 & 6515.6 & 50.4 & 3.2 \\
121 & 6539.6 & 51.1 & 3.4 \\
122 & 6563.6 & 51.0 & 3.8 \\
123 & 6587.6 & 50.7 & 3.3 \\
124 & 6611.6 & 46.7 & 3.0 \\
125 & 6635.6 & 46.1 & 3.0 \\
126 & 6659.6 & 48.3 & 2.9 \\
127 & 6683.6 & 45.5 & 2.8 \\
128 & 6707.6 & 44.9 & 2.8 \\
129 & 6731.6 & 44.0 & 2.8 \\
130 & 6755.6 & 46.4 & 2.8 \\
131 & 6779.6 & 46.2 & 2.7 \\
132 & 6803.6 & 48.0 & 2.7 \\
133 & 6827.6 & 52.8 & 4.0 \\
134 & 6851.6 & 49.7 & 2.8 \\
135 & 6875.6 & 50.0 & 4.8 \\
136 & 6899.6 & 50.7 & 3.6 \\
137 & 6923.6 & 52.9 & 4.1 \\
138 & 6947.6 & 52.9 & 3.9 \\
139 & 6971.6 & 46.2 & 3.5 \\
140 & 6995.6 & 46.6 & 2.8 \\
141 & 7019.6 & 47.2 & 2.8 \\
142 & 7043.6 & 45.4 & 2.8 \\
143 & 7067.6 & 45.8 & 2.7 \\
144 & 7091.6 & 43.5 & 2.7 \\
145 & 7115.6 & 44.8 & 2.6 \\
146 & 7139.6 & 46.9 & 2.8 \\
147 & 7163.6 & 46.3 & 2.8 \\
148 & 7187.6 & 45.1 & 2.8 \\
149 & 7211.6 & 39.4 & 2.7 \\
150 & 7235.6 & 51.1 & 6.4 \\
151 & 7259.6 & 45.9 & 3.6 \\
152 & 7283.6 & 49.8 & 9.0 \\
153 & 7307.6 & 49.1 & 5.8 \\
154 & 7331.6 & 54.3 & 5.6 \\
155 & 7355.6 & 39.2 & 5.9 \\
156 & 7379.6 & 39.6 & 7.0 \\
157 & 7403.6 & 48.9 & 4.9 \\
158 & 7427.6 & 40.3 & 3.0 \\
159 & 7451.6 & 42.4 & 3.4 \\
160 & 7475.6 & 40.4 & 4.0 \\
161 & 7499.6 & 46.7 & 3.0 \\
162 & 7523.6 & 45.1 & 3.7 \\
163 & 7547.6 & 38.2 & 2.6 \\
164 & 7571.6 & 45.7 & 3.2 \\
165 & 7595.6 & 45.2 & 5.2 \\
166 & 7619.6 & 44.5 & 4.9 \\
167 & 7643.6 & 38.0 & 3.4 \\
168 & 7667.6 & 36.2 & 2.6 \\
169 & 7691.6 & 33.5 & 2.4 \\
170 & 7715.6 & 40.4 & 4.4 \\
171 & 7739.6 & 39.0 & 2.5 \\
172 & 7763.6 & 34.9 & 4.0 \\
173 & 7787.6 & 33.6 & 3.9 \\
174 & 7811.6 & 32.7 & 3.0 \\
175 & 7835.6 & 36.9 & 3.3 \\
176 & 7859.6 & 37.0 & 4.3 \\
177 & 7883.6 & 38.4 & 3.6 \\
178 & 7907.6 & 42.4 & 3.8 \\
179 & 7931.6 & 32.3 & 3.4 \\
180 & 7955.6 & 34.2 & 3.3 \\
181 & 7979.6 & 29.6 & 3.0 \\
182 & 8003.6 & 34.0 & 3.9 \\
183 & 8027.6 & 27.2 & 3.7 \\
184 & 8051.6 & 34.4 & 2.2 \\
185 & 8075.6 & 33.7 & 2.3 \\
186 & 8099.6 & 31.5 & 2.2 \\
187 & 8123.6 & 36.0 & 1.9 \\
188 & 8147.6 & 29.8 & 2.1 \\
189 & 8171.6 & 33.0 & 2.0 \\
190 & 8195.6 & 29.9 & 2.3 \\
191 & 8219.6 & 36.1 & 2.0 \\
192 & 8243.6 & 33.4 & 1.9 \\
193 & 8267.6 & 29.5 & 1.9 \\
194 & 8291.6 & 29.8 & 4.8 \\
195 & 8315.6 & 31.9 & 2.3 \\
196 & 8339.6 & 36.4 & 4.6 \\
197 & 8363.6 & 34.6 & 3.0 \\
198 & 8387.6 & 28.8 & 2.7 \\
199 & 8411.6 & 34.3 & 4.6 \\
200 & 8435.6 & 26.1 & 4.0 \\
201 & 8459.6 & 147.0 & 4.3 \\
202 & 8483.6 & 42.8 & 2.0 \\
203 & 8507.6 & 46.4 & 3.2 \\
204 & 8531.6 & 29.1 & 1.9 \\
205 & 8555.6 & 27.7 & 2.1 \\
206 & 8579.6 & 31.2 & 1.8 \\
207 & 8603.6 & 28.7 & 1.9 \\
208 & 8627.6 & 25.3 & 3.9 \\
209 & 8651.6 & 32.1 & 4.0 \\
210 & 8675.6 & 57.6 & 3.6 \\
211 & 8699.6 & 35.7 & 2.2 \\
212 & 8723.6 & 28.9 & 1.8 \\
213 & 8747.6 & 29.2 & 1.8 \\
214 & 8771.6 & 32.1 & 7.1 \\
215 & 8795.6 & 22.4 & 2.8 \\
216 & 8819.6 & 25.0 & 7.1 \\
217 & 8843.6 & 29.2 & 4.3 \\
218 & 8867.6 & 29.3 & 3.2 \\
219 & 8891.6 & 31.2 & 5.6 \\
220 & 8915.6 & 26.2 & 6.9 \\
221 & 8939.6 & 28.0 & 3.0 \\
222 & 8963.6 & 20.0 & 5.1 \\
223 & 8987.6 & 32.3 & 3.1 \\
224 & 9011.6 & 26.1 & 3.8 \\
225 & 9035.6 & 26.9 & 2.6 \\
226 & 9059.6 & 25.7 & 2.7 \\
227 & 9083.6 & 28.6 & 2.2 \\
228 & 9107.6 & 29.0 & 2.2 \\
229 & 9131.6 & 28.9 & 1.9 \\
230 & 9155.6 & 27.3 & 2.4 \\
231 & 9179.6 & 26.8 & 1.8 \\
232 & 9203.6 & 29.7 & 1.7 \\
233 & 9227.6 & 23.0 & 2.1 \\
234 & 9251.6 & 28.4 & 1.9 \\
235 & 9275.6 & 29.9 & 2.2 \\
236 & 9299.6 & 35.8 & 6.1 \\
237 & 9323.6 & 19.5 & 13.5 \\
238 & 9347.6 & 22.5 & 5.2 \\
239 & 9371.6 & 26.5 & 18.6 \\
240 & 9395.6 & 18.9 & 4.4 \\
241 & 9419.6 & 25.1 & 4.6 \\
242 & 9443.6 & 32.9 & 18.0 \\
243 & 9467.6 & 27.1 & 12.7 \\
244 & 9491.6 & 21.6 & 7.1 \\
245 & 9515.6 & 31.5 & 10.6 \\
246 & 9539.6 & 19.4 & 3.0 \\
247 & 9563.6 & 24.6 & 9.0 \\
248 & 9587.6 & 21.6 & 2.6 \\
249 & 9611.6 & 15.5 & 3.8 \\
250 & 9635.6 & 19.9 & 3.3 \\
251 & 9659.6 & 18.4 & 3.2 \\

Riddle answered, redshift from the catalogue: 0.290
